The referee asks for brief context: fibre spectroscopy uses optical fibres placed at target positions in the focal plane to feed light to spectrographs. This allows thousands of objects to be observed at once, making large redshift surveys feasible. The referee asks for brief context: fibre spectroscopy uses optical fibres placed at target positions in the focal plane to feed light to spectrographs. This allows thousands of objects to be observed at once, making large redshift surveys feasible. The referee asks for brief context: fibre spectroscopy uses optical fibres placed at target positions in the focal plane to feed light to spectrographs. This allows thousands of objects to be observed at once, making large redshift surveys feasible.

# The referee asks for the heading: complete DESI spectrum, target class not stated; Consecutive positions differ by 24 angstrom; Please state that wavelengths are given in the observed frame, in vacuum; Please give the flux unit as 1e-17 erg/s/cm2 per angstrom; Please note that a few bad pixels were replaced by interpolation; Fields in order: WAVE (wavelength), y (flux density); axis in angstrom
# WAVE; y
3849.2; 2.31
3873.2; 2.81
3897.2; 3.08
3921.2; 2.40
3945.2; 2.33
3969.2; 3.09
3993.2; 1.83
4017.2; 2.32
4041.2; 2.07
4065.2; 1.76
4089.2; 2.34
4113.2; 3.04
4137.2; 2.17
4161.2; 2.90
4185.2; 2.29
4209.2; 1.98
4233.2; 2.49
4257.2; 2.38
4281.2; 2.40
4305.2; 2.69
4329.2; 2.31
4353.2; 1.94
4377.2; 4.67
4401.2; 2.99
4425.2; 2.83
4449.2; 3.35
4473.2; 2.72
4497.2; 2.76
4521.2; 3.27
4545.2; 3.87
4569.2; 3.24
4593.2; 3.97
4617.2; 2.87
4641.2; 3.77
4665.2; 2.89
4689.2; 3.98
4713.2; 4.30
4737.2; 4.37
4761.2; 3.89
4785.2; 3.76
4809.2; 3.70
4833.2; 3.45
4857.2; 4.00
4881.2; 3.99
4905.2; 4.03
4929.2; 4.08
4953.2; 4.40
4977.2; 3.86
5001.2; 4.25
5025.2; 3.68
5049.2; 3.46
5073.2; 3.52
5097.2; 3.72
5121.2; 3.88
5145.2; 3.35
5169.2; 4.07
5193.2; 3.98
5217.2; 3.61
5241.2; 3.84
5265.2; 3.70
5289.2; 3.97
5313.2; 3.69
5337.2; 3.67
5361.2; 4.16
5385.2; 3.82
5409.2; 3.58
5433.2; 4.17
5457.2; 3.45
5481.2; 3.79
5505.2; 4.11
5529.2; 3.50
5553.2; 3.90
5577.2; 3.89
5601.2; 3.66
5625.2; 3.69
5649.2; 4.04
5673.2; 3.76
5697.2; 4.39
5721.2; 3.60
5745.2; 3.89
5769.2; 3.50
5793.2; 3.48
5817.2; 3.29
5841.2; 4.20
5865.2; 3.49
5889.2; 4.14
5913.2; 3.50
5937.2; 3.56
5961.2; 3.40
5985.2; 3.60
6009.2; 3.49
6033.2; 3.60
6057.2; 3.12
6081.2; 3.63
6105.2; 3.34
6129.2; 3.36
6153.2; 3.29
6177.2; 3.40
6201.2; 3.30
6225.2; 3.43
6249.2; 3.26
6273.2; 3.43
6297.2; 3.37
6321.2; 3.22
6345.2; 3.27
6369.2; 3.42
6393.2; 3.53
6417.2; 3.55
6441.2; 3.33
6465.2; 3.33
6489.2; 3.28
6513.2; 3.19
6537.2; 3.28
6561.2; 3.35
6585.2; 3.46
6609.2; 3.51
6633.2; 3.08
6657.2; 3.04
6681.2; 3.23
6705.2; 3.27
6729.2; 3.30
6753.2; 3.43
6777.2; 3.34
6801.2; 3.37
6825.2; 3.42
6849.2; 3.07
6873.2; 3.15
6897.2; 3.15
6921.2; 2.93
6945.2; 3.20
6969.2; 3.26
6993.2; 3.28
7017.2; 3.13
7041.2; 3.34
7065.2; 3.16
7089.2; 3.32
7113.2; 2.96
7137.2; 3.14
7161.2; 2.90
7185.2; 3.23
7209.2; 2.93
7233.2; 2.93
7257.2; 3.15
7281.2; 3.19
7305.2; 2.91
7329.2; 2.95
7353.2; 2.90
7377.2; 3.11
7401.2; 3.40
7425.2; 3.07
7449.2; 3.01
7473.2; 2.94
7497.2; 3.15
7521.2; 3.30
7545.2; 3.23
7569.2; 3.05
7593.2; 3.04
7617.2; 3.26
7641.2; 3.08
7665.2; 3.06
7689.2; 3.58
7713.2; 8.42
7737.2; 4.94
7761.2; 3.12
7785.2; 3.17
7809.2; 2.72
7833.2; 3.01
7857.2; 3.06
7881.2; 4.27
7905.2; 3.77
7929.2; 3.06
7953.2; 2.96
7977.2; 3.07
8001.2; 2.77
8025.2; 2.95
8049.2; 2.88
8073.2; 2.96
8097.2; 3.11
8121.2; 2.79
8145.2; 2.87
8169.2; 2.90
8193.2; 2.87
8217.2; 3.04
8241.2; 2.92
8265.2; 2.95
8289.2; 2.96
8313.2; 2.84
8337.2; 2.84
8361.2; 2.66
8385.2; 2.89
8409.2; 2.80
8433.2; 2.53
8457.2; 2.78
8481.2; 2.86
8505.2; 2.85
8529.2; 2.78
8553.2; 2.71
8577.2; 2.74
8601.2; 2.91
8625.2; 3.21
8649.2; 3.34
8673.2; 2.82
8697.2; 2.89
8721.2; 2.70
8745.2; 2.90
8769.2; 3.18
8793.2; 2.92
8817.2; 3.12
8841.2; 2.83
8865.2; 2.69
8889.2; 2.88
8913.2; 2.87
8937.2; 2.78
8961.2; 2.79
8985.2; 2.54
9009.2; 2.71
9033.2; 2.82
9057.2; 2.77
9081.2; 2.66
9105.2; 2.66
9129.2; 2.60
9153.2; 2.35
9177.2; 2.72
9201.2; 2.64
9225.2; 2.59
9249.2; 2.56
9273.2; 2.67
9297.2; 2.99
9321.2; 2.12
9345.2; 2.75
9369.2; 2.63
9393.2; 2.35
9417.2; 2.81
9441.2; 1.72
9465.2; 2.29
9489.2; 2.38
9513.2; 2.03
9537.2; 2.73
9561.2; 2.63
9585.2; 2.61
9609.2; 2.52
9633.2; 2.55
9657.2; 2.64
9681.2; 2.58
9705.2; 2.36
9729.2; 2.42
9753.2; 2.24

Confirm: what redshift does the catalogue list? 0.17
